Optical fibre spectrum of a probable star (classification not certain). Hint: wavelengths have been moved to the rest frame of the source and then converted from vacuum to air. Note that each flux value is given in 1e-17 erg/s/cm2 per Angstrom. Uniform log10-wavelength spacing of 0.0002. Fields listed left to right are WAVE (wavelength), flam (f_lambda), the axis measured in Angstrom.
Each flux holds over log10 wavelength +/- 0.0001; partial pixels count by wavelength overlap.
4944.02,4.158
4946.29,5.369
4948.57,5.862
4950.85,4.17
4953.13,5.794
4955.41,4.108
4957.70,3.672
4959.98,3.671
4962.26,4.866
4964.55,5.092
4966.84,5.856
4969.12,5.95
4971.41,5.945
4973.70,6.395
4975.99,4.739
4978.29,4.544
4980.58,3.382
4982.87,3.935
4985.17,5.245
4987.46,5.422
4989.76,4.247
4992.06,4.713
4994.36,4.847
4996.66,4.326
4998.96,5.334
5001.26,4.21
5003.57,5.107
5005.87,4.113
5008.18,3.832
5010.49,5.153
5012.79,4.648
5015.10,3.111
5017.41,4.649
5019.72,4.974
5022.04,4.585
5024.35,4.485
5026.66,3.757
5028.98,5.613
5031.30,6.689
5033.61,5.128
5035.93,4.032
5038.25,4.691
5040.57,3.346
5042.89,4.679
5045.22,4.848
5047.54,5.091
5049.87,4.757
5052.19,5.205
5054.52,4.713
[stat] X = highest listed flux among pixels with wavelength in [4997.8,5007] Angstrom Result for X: 5.334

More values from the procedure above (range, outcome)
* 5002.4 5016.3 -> 5.153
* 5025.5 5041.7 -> 6.689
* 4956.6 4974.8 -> 6.395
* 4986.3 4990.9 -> 5.422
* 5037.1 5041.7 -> 4.691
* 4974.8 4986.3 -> 5.245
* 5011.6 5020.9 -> 4.974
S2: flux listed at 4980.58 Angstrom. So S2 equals 3.382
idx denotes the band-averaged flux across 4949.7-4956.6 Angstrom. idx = 4.68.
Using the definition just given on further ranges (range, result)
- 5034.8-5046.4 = 4.32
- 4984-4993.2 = 4.9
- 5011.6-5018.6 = 4.15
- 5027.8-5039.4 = 5.23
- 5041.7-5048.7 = 4.86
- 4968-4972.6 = 5.95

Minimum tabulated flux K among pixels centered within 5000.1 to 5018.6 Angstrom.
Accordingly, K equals 3.111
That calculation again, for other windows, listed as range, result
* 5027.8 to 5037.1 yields 4.032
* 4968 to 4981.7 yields 3.382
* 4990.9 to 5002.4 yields 4.21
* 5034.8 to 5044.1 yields 3.346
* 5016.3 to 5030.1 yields 3.757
